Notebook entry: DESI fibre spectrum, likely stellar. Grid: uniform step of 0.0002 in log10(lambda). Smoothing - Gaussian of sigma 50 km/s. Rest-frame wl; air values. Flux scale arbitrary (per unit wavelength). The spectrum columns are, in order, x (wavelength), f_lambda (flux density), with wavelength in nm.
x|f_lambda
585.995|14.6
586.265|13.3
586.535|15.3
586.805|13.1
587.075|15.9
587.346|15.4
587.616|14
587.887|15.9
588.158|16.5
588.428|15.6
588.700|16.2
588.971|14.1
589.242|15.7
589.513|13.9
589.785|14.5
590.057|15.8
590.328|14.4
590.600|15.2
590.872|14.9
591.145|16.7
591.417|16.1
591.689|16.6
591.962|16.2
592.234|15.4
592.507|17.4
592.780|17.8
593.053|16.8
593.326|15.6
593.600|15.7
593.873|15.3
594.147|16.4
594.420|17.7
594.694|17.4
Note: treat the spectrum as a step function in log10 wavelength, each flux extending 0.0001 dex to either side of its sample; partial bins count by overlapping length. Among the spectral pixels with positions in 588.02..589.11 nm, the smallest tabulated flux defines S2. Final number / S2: 14.1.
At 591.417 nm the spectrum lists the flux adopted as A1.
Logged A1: 16.1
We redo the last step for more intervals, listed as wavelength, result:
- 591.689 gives 16.6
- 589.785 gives 14.5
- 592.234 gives 15.4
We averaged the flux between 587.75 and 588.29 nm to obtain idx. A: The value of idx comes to 16.2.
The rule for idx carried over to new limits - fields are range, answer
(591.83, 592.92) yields 16.7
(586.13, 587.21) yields 14.4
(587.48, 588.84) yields 15.6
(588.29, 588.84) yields 15.9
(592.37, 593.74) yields 16.7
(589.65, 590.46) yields 14.9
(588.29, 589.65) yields 15.1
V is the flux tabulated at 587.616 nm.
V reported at 14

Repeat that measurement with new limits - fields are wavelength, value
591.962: 16.2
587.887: 15.9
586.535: 15.3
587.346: 15.4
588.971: 14.1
